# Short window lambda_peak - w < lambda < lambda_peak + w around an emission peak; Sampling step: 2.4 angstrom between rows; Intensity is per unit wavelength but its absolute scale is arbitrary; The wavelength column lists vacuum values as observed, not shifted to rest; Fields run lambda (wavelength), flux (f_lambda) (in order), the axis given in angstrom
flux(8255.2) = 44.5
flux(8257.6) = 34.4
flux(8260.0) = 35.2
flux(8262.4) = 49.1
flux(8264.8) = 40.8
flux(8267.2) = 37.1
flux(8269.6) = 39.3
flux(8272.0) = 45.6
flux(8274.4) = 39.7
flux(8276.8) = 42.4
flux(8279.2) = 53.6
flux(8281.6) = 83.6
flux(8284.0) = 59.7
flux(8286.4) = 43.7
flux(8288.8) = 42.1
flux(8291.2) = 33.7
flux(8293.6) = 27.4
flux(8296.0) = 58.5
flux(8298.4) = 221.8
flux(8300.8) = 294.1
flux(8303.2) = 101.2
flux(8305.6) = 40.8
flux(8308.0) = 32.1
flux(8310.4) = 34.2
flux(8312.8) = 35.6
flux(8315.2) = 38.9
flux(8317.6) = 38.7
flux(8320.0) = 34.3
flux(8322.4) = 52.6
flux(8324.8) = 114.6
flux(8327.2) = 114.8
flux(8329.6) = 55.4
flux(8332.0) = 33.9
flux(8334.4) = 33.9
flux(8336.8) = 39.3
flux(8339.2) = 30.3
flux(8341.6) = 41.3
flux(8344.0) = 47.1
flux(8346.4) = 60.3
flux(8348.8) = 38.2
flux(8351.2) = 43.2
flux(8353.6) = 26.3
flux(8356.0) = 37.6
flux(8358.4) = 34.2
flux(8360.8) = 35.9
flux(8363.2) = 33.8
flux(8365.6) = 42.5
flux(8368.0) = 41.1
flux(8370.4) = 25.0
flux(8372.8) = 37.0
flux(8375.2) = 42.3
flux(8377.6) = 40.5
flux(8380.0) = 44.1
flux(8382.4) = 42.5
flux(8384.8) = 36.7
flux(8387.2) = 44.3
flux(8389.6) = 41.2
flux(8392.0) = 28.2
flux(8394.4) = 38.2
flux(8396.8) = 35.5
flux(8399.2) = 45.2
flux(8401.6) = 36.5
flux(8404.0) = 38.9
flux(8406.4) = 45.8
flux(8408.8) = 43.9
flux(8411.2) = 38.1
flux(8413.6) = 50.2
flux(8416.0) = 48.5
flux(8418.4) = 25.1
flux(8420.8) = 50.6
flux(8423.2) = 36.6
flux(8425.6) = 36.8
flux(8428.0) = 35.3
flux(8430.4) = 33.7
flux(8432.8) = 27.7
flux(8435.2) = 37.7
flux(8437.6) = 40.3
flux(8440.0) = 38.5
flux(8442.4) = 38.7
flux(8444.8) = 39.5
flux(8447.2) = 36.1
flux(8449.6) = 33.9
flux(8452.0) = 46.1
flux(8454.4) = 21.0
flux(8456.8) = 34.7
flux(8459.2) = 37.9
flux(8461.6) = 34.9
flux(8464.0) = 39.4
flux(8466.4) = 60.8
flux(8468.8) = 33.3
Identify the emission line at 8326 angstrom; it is [N II] 6583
